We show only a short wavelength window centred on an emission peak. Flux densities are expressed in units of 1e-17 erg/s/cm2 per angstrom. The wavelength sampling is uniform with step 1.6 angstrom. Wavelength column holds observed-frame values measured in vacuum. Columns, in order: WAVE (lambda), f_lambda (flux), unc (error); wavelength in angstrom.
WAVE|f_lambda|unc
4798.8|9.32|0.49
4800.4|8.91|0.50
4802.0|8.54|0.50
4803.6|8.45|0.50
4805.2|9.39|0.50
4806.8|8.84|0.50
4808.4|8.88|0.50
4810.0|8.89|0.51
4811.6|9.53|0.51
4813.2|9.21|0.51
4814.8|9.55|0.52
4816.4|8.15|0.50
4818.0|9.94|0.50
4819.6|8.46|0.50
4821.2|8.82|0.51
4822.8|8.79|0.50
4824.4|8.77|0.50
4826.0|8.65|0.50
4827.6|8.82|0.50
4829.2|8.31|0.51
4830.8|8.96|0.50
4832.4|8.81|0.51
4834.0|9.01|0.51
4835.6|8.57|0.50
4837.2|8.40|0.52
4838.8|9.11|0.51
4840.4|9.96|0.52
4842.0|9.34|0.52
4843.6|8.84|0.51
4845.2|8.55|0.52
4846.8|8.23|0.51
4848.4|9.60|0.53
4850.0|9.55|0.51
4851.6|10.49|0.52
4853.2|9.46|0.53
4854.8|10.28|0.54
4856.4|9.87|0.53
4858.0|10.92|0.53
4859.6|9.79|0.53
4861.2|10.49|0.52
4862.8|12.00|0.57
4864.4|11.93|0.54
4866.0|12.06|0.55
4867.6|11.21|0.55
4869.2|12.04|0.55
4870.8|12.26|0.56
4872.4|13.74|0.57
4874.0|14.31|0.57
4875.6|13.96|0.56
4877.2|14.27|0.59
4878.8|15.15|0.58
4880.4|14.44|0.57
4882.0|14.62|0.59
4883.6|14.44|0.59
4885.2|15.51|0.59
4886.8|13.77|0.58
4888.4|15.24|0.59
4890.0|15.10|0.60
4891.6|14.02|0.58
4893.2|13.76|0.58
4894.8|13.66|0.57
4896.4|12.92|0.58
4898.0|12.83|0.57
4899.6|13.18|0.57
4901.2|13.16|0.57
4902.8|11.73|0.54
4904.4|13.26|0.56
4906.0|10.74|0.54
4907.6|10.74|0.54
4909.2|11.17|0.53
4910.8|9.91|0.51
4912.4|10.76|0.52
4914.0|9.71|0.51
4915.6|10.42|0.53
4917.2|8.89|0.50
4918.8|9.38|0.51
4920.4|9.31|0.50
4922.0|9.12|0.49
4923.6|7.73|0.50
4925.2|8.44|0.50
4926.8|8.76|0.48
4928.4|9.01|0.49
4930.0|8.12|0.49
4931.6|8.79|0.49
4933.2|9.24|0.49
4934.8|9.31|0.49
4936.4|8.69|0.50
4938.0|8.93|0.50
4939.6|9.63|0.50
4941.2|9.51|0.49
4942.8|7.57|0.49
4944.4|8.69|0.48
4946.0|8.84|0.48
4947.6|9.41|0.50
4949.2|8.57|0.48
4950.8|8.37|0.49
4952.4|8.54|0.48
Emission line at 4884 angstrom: Mg II 2798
